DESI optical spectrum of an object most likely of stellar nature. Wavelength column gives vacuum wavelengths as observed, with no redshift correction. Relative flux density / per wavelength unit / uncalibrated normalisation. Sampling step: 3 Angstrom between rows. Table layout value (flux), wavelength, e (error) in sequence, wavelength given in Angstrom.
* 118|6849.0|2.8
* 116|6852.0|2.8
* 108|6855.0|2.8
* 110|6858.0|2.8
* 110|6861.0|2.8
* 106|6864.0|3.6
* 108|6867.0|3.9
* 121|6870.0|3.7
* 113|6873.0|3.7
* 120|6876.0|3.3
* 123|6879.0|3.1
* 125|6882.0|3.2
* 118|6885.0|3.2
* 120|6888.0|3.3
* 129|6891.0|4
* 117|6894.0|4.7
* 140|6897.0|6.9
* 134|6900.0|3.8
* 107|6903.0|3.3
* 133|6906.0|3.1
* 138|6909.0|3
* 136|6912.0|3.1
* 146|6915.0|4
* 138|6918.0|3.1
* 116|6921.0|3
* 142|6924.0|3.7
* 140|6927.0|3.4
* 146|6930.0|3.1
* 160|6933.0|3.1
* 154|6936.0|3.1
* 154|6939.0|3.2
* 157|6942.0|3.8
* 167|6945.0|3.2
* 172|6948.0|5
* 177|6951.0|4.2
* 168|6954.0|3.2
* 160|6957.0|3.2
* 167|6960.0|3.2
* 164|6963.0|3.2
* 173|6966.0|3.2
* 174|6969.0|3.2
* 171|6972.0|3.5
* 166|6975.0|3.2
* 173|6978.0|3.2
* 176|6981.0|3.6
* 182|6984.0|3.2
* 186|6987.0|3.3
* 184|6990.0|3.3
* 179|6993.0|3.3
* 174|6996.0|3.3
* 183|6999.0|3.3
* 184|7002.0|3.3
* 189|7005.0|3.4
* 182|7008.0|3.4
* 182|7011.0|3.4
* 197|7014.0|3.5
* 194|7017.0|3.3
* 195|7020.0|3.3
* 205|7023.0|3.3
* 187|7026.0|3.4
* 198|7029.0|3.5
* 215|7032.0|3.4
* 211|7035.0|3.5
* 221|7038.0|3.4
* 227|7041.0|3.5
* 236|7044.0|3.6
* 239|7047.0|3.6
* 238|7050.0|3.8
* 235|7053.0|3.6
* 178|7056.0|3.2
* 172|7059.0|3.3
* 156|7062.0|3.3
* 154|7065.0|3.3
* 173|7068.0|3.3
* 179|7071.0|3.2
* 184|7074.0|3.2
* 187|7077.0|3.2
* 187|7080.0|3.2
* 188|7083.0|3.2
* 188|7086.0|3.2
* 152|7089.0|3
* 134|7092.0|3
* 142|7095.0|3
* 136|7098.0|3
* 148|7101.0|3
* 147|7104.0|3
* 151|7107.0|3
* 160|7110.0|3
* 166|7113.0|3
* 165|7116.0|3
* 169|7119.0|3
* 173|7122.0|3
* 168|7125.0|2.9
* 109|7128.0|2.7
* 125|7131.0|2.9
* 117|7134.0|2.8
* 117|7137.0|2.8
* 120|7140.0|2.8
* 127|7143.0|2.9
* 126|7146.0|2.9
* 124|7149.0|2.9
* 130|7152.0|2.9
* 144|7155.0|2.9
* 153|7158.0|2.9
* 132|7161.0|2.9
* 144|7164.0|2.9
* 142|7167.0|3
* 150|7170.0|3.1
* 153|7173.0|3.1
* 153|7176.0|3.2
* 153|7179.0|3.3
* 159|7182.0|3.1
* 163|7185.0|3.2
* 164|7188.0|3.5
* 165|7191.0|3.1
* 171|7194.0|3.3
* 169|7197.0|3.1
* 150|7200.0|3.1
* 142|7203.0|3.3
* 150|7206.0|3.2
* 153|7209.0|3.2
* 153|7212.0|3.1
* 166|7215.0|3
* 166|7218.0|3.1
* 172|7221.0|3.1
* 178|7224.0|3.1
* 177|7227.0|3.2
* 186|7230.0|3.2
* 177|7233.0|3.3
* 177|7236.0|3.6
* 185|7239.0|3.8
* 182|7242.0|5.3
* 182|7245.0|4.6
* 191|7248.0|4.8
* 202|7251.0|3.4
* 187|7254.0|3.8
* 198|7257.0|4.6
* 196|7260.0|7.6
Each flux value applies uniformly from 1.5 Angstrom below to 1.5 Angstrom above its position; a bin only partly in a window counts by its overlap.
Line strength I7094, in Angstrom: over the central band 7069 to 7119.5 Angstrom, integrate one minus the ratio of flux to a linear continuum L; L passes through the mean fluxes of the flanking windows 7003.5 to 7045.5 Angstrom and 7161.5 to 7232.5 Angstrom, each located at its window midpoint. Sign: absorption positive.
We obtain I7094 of 5.9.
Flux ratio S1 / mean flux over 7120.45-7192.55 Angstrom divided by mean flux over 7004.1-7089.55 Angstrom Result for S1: 0.73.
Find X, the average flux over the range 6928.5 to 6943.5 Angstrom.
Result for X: 154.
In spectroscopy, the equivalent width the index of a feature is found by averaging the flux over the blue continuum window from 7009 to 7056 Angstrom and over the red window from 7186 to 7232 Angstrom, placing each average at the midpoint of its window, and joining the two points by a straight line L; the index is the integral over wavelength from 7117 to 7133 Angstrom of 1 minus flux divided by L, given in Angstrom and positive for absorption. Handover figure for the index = 3.3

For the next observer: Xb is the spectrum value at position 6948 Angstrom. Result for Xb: 172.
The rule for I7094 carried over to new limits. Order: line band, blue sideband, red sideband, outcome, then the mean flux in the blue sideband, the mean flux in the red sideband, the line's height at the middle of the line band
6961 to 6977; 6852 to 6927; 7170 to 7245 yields -4.3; 123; 165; 134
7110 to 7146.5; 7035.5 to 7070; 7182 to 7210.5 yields 7.8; 203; 159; 179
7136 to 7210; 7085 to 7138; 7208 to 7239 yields 6.8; 148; 171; 161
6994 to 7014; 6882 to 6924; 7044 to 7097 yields -2.7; 129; 183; 161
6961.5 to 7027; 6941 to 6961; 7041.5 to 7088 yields -1.7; 167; 193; 177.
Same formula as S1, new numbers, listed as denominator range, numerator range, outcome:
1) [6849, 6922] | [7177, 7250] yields 1.38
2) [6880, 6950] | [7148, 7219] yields 1.10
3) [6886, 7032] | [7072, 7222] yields 0.93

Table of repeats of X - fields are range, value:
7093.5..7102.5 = 142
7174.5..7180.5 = 153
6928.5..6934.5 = 153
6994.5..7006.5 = 182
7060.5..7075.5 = 169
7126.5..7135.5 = 117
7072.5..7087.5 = 187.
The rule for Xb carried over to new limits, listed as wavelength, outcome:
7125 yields 168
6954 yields 168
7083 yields 188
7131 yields 125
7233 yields 177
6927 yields 140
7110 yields 160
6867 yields 108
